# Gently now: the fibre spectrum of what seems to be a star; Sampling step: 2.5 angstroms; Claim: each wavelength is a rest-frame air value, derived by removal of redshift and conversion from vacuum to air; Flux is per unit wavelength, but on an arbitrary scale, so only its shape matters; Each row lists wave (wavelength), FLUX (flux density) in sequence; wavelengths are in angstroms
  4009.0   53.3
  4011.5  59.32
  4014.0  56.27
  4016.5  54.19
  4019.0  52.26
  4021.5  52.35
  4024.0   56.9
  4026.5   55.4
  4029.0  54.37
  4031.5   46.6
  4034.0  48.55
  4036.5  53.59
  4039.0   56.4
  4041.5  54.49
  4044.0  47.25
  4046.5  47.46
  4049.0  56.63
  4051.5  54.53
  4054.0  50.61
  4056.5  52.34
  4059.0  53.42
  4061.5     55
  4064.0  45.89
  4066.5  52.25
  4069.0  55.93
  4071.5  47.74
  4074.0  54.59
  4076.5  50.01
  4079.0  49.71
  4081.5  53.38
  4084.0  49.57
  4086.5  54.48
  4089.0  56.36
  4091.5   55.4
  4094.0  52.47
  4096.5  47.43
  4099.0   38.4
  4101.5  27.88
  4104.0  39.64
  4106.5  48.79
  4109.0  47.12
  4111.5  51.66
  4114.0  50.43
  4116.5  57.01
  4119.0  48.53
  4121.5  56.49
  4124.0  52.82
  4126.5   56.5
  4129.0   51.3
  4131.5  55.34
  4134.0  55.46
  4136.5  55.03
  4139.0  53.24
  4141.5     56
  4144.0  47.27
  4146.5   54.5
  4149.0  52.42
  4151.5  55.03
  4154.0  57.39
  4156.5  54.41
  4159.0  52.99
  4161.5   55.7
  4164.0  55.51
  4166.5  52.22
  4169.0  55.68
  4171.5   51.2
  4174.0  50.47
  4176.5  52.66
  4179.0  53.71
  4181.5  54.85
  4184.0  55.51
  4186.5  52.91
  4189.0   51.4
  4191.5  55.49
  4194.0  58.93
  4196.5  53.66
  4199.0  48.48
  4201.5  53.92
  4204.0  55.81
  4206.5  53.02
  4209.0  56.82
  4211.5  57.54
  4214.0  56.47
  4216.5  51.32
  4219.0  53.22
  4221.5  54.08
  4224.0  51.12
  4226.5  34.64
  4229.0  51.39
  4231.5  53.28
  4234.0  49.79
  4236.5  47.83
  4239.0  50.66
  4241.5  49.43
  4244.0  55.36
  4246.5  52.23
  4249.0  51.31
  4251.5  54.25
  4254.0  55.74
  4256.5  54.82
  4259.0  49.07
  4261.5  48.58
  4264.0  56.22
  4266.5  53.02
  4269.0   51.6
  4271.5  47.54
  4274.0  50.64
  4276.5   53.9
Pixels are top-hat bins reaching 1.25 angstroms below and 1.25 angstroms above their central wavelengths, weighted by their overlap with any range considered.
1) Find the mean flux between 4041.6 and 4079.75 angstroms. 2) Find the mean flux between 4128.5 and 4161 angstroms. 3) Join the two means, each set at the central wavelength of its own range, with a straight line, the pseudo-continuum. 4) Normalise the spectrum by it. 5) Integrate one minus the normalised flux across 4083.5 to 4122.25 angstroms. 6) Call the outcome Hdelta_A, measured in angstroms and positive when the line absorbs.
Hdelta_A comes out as 3.0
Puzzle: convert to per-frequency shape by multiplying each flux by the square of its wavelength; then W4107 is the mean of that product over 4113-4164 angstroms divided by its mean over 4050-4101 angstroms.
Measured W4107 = 1.1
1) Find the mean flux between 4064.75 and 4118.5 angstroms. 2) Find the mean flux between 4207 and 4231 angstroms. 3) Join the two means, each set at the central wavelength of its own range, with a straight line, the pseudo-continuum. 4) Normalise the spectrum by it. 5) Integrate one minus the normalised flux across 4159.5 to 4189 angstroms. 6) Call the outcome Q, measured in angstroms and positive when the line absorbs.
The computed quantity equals -1.4 angstroms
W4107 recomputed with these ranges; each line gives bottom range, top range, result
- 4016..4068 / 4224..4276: 1.07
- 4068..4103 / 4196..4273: 1.13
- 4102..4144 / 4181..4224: 1.09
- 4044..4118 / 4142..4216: 1.13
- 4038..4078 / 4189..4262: 1.09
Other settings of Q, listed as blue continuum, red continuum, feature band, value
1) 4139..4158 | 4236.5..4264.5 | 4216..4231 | 0.9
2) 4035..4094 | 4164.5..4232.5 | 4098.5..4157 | 1.8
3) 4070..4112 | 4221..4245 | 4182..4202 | -1.9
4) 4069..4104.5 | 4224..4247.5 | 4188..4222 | -3.4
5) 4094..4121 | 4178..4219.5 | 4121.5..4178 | -4.4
